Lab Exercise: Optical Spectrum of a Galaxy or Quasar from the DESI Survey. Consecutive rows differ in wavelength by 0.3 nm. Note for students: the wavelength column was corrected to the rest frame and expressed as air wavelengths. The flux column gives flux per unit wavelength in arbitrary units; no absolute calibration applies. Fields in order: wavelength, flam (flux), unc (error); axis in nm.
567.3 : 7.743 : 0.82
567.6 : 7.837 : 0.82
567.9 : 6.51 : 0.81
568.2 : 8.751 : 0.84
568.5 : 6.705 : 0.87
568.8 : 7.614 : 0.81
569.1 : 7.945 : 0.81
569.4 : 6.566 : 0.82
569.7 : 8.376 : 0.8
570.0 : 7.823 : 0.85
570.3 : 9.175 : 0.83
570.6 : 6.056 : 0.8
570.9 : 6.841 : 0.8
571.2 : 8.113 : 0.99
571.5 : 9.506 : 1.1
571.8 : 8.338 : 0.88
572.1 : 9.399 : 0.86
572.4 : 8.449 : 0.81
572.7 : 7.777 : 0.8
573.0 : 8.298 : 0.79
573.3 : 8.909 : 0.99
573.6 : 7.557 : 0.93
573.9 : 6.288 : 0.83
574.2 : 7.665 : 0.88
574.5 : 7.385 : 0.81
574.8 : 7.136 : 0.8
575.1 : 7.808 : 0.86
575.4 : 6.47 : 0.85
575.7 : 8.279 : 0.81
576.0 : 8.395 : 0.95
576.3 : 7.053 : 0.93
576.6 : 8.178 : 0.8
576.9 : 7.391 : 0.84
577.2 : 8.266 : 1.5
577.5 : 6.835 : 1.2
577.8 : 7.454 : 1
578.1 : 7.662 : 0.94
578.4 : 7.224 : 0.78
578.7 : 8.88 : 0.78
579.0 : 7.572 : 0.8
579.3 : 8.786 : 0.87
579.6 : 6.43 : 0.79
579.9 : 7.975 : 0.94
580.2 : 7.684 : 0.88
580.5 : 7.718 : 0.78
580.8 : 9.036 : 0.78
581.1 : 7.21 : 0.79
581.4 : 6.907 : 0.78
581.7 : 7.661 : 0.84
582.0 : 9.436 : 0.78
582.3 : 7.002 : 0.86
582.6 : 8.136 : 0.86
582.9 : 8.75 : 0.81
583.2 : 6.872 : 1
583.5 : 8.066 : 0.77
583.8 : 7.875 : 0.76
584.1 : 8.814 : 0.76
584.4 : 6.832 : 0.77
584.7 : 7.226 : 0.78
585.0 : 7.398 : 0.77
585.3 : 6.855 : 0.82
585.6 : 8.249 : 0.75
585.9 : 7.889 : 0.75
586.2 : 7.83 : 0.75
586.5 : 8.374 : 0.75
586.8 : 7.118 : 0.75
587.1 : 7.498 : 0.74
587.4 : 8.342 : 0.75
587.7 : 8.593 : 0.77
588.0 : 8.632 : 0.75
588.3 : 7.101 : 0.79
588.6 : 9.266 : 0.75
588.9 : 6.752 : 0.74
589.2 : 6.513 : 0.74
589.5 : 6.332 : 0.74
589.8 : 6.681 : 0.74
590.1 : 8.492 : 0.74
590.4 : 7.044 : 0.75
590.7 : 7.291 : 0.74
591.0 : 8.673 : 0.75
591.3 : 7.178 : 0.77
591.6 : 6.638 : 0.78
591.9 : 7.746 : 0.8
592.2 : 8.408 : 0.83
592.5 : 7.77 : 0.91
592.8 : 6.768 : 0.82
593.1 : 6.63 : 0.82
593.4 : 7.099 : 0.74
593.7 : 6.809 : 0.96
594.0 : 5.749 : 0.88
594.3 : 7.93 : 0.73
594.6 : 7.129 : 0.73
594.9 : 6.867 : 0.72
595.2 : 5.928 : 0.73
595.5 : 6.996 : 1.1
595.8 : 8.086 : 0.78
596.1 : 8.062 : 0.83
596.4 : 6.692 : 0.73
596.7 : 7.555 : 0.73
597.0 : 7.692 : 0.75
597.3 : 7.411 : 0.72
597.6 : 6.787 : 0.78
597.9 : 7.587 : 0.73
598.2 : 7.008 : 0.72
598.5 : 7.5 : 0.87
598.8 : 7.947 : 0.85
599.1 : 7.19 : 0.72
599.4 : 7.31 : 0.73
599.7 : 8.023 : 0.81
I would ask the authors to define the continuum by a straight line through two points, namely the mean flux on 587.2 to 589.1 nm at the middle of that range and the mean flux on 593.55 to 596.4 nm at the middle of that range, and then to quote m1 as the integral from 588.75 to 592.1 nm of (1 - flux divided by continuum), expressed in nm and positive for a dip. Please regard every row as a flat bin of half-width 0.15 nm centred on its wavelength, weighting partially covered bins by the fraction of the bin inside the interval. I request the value 0.208 nm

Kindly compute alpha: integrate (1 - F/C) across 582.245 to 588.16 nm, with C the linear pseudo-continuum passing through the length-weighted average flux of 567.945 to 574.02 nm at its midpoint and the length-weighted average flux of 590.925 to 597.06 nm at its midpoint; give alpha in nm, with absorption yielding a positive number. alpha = -0.27 nm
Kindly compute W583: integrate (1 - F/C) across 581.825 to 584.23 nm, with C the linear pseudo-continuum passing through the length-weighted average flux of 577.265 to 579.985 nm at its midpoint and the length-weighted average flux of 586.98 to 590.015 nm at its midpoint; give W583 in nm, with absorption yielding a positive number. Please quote -0.15 nm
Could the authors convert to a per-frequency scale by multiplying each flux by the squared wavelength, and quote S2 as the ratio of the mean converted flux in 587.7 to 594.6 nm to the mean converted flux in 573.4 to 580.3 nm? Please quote 1.02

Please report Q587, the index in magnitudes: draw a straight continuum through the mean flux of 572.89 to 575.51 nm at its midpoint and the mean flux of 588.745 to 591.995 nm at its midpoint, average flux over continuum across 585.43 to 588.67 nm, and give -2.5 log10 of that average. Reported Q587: -0.110 mag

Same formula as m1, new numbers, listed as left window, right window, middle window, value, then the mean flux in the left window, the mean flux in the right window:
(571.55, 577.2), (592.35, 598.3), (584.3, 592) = -0.19 nm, 7.86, 7.13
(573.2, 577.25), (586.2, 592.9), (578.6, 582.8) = -0.16 nm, 7.6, 7.61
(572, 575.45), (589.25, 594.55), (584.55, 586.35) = -0.04 nm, 7.78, 7.23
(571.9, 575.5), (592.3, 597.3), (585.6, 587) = -0.08 nm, 7.79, 7.13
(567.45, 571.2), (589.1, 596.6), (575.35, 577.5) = -0.08 nm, 7.54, 7.19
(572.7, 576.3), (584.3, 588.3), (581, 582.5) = 0.01 nm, 7.63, 7.74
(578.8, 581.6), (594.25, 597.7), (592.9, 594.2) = 0.12 nm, 7.72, 7.25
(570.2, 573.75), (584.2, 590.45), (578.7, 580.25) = 0.02 nm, 8.19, 7.59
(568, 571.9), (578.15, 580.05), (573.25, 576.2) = 0.10 nm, 7.81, 7.8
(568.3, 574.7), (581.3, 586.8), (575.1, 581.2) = 0.06 nm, 7.85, 7.78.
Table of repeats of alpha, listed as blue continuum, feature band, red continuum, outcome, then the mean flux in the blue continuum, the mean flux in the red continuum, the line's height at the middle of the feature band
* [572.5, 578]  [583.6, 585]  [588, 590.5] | -0.04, 7.63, 7.36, 7.45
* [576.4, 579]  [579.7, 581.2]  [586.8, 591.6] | -0.04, 7.71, 7.58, 7.68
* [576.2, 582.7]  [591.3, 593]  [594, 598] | -0.02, 7.75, 7.22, 7.35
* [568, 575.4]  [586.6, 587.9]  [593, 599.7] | -0.09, 7.82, 7.2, 7.43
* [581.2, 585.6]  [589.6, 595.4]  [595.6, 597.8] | 0.27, 7.72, 7.46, 7.54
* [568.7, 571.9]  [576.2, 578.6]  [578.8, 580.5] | 0.06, 7.85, 7.73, 7.76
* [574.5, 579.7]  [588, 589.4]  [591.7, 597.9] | -0.03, 7.64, 7.21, 7.36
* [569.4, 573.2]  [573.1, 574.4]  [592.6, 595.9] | 0.06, 8.13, 6.9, 7.99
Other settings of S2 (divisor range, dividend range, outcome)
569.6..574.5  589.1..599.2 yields 0.98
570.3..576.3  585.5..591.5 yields 1.03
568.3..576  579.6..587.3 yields 1.03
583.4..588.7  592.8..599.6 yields 0.94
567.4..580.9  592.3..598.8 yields 0.99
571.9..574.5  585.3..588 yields 1.04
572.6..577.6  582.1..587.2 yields 1.04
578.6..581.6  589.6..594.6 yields 0.97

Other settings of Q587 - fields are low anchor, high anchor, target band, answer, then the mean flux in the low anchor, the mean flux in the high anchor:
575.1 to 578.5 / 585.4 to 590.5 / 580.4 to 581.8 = -0.01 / 7.58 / 7.69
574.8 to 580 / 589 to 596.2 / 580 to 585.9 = -0.04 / 7.67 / 7.19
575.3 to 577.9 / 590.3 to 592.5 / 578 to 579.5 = -0.05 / 7.62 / 7.59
